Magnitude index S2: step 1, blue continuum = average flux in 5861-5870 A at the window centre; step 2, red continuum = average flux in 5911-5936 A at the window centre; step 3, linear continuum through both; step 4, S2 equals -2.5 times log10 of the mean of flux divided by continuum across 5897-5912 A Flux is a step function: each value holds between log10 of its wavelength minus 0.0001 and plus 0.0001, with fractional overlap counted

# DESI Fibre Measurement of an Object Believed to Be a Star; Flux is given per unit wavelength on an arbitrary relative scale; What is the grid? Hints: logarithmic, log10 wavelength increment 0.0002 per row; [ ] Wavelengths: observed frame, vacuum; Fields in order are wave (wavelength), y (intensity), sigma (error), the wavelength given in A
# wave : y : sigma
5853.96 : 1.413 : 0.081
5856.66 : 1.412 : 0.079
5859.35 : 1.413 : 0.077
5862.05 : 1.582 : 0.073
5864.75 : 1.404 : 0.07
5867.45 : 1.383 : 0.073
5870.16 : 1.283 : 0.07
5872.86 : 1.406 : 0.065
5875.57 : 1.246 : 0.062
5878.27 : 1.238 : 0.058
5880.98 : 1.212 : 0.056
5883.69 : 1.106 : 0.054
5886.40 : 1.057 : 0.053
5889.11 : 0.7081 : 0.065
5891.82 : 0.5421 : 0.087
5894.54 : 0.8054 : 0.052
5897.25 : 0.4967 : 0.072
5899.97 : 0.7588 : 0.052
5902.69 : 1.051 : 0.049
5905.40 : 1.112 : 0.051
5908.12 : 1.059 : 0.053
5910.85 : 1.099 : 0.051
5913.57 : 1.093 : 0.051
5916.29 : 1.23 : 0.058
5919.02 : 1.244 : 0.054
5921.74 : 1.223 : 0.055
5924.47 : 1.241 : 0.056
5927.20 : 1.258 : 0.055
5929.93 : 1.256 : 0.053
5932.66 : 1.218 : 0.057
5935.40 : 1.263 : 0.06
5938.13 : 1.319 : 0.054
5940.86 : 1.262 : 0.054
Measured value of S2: 0.32 mag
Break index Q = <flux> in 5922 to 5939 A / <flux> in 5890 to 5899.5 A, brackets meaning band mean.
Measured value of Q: 1.98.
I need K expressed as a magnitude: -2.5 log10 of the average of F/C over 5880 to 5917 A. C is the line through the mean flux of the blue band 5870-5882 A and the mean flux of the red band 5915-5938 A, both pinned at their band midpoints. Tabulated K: 0.32 mag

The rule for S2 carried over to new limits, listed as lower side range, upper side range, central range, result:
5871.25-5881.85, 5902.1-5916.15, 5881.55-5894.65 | 0.37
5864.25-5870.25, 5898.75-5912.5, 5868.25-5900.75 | 0.22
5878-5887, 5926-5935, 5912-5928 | 0.01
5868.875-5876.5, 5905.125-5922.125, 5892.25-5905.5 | 0.45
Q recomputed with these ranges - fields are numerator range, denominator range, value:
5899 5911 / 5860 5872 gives 0.72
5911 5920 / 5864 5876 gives 0.87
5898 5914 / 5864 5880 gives 0.76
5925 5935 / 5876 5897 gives 1.32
